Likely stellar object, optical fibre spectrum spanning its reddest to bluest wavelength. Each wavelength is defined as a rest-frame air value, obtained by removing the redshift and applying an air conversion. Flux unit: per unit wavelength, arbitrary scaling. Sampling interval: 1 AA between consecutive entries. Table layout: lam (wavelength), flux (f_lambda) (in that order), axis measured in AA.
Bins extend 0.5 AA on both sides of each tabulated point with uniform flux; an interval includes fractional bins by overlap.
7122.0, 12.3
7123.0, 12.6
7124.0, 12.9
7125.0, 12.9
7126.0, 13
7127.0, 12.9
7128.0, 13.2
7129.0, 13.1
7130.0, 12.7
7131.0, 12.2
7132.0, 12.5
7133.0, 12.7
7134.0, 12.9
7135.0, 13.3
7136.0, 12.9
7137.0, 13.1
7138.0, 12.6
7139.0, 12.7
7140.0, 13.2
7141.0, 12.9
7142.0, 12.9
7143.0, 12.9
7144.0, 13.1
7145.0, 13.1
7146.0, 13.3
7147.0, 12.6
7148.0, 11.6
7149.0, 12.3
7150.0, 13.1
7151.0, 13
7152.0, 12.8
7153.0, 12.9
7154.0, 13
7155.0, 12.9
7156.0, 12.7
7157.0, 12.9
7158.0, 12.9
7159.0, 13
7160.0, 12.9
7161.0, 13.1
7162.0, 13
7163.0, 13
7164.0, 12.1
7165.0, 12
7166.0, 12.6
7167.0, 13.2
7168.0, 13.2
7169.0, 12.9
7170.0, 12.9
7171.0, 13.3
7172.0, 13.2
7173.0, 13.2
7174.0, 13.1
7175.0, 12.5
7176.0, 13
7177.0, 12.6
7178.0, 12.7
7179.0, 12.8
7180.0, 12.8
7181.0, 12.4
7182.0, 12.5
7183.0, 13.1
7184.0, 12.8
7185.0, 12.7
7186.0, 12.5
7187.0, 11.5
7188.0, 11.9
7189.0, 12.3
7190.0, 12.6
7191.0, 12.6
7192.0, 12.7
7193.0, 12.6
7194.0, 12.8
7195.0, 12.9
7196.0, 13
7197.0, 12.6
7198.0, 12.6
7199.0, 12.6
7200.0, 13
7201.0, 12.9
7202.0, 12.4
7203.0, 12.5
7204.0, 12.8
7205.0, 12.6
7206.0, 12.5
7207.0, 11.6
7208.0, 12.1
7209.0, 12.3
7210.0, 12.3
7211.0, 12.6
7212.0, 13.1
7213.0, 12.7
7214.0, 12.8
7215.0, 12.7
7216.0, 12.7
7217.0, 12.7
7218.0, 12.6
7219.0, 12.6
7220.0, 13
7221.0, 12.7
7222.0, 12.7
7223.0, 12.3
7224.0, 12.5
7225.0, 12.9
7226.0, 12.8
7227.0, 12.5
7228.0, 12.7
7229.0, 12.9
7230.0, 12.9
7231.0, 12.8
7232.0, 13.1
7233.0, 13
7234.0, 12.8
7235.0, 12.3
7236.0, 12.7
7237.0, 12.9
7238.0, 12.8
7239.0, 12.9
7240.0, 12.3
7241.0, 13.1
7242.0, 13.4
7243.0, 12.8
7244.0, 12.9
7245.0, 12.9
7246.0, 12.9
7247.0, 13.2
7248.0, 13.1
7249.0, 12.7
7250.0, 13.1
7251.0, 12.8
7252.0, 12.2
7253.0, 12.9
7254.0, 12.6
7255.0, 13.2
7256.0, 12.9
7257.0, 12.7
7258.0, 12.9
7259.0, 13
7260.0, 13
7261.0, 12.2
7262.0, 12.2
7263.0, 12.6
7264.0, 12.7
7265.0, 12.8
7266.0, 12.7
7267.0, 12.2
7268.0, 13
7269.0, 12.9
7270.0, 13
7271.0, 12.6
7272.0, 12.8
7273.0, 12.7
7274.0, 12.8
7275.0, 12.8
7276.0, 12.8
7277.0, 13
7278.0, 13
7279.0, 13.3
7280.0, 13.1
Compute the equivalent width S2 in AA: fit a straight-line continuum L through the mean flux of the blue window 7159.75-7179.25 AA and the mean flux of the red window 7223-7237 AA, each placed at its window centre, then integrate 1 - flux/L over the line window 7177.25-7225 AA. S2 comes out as 0.79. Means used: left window 12.9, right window 12.8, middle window 12.6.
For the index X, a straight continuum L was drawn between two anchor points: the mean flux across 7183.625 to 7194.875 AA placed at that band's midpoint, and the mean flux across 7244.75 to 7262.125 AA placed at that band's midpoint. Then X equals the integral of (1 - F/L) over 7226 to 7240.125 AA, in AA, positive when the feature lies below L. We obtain -0.1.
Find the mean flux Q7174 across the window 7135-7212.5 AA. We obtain 12.7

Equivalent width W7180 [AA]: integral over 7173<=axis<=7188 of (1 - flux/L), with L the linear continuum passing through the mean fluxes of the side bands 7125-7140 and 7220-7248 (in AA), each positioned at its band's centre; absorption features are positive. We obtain 0.2 AA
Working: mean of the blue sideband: 12.9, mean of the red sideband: 12.8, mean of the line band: 12.6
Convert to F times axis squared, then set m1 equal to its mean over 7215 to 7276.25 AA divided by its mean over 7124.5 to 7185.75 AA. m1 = 1.02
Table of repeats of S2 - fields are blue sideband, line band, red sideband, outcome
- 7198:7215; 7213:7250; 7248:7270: -0.44 AA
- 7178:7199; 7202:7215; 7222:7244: 0.18 AA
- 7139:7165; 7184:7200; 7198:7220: 0.14 AA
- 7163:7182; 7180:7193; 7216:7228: 0.28 AA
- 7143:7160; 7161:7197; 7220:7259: 0.30 AA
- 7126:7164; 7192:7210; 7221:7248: 0.36 AA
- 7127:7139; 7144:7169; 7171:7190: -0.12 AA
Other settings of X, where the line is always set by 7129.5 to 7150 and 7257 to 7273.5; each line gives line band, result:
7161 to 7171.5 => -0.05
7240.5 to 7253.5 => -0.21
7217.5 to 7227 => 0.05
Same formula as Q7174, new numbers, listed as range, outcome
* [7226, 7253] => 12.8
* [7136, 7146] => 13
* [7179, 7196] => 12.6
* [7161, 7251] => 12.7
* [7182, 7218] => 12.6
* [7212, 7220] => 12.7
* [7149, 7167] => 12.8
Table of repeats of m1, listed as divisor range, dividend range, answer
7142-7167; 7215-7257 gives 1.02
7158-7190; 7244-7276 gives 1.03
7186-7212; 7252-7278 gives 1.04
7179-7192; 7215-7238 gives 1.03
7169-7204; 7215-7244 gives 1.02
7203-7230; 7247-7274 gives 1.02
